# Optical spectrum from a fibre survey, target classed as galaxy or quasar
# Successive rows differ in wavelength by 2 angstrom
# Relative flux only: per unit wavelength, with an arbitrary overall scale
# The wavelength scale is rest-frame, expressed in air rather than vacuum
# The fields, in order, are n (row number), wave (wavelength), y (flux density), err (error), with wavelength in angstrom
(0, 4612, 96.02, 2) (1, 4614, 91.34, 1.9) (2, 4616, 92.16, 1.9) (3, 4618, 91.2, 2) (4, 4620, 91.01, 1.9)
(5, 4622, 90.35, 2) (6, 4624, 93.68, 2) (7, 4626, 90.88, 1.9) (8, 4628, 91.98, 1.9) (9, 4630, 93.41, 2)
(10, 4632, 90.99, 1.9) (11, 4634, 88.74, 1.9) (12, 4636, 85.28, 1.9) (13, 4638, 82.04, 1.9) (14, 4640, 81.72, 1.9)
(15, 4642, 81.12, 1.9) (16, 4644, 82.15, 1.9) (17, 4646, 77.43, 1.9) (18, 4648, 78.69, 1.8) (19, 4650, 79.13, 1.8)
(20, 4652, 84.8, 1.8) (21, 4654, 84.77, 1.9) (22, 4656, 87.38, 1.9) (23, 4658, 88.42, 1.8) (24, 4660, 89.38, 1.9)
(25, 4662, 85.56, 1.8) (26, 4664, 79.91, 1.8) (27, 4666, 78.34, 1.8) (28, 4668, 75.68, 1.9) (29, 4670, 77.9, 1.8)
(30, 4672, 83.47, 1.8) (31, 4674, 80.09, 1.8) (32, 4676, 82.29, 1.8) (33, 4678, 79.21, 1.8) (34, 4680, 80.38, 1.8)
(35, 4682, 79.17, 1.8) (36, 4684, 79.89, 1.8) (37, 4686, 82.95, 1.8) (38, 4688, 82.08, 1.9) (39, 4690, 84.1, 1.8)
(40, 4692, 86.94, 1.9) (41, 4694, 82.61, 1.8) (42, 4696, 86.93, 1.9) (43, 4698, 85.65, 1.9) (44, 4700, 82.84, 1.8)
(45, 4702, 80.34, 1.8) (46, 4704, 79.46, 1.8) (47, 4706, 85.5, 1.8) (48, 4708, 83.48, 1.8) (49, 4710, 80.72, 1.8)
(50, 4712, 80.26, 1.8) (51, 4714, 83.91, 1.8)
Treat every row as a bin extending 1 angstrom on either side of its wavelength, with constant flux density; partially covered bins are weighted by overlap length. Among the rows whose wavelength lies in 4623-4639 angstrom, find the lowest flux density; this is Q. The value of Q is 82.04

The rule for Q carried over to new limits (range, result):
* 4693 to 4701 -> 82.61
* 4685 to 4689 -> 82.08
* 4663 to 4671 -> 75.68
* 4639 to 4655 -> 77.43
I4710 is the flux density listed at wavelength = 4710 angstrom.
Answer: 80.72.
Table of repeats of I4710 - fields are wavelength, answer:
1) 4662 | 85.56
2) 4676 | 82.29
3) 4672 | 83.47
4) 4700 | 82.84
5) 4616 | 92.16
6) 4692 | 86.94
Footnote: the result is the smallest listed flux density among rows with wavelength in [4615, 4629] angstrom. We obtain 90.35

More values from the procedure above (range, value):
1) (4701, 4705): 79.46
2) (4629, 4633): 90.99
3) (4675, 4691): 79.17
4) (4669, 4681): 77.9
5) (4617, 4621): 91.01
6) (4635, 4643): 81.12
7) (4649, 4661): 79.13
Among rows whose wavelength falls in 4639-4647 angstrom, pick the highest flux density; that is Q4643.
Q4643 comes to 82.15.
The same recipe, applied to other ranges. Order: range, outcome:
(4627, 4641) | 93.41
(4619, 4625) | 93.68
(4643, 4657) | 87.38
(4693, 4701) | 86.93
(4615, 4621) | 92.16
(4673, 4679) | 82.29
